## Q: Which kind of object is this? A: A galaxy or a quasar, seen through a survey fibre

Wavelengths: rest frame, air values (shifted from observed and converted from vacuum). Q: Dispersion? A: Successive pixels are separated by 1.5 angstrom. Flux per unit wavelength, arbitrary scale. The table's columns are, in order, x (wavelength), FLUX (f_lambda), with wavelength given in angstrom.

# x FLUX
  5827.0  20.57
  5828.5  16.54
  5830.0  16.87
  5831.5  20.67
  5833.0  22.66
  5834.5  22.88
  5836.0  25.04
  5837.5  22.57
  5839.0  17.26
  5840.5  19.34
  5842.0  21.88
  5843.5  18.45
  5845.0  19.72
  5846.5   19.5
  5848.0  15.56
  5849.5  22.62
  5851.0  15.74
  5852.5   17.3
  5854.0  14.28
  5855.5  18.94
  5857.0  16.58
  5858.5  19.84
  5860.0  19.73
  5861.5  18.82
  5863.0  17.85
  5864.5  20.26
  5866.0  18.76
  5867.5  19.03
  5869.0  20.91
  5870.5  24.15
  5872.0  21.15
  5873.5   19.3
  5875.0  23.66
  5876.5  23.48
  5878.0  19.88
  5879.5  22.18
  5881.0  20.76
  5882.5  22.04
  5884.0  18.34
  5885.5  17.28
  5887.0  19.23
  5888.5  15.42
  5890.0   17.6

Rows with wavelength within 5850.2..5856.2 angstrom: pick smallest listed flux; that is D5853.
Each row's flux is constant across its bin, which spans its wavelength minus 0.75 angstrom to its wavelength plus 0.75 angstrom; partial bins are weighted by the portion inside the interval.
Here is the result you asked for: 14.28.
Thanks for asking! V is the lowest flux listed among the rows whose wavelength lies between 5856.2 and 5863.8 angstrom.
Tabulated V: 16.58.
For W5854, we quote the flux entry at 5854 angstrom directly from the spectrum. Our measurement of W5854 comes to 14.28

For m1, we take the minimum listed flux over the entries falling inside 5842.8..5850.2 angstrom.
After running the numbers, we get 15.56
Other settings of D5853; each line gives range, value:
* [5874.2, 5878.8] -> 19.88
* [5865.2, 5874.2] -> 18.76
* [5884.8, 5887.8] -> 17.28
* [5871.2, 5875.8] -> 19.3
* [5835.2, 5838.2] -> 22.57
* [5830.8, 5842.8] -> 17.26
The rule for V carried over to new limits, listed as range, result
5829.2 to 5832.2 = 16.87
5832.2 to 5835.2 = 22.66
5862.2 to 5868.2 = 17.85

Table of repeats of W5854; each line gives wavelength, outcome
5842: 21.88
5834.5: 22.88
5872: 21.15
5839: 17.26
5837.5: 22.57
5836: 25.04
